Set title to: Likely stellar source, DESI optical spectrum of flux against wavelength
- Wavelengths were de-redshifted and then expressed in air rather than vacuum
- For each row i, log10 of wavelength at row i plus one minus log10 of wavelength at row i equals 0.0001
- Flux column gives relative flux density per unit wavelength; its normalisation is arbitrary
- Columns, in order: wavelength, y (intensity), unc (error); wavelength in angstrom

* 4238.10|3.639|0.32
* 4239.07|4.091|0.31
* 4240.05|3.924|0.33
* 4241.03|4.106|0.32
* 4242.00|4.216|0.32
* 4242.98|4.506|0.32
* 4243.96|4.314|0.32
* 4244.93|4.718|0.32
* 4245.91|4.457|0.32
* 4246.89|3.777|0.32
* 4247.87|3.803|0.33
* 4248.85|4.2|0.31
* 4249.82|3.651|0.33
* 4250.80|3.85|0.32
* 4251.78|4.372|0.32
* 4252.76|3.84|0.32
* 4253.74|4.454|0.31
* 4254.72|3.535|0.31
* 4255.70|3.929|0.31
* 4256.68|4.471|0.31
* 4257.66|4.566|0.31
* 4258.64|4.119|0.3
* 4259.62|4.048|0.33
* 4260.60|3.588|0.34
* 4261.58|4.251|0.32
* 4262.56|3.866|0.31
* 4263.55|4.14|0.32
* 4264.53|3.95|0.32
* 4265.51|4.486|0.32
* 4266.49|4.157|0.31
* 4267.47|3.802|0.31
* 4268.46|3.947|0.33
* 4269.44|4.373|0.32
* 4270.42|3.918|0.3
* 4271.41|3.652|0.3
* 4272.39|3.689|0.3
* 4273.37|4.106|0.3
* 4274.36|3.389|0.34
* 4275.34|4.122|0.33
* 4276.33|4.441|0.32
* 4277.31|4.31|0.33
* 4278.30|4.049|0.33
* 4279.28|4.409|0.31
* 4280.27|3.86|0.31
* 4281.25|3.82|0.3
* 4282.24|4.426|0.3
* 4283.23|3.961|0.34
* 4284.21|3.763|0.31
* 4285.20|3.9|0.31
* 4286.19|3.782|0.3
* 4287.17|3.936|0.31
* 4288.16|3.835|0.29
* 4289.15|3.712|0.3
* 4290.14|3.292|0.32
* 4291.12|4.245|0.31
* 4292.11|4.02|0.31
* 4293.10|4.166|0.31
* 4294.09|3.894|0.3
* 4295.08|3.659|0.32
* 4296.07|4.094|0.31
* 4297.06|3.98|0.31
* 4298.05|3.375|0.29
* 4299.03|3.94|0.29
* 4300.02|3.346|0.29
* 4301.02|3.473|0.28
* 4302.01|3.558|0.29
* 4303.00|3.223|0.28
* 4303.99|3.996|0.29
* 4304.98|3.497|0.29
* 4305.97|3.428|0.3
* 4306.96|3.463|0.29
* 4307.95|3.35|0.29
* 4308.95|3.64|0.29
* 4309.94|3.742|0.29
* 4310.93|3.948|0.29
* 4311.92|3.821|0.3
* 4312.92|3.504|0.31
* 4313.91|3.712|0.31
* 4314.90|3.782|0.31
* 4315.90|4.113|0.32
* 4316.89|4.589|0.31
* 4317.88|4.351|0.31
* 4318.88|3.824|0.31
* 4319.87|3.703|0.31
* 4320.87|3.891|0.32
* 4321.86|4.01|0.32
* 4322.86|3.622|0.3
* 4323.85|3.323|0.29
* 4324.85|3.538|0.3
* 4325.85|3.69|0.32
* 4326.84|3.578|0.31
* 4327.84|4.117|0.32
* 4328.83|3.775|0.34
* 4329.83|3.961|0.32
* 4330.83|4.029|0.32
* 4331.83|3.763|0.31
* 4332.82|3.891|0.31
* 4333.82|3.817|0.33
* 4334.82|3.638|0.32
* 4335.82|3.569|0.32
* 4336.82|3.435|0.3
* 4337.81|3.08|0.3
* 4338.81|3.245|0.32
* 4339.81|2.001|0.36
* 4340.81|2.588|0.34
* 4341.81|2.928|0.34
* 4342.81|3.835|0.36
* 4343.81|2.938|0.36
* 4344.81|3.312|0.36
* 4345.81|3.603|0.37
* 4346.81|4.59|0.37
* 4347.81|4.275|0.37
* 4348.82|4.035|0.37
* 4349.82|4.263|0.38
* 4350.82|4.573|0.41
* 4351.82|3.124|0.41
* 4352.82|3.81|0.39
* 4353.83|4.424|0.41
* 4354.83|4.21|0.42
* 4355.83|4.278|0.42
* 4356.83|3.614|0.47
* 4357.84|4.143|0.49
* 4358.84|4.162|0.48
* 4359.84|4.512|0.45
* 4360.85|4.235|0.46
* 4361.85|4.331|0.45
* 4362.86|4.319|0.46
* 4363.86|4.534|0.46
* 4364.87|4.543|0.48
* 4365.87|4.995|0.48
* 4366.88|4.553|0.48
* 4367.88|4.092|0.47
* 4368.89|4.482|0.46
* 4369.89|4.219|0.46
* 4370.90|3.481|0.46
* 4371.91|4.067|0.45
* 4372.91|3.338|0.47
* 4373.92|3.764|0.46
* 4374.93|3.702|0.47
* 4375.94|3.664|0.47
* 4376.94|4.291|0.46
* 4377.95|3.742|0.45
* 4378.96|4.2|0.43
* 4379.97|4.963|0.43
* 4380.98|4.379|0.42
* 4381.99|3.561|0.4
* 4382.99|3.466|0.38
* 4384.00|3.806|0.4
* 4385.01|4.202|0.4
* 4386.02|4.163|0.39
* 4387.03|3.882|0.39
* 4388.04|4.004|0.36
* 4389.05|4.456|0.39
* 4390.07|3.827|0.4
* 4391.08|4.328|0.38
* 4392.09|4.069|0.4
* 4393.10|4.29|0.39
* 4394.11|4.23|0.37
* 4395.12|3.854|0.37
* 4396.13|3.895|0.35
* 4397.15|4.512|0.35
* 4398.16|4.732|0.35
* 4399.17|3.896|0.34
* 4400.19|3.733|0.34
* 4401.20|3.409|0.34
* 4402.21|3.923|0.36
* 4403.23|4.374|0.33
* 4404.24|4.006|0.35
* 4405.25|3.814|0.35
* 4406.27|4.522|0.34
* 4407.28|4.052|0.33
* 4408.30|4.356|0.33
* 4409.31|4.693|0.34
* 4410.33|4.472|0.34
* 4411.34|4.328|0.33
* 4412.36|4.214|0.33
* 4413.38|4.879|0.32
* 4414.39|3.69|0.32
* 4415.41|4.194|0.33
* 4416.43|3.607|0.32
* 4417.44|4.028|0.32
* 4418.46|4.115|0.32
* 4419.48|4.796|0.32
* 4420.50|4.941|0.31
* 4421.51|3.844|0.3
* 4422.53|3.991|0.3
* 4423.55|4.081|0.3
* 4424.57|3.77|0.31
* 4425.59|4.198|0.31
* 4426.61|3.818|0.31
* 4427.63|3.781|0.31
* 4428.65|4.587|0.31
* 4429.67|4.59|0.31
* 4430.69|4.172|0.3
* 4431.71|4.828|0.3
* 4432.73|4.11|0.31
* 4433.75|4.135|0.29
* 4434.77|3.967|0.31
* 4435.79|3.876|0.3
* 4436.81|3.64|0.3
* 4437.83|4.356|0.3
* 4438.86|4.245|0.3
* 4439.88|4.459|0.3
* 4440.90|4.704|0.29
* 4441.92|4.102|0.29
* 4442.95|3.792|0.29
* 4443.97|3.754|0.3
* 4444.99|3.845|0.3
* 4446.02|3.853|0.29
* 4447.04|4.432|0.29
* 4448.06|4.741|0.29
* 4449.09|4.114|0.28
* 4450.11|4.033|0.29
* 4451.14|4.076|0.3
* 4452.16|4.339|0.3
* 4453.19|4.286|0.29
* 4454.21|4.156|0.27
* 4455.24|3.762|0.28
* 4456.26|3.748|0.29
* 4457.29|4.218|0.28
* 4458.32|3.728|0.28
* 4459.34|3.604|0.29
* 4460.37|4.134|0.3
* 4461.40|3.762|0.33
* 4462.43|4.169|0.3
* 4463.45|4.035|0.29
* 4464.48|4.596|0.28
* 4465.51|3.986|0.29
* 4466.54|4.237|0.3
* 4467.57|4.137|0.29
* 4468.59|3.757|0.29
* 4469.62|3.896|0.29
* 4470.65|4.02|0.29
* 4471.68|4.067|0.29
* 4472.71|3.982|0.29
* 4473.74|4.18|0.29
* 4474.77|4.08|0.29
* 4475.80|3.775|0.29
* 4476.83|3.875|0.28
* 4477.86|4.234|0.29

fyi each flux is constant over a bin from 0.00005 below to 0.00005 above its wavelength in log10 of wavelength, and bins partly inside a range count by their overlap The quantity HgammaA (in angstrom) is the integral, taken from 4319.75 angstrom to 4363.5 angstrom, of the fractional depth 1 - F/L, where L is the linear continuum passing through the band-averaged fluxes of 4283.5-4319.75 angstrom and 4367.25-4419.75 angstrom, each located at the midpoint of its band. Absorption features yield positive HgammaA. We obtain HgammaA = 1.61 angstrom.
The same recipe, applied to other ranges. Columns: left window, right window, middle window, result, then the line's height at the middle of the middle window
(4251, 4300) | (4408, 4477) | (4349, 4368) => -0.9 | 4.06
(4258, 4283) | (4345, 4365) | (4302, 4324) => 1.9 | 4.1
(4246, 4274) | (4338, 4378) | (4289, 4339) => 2.9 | 3.96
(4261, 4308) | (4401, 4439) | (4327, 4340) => 1.3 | 3.99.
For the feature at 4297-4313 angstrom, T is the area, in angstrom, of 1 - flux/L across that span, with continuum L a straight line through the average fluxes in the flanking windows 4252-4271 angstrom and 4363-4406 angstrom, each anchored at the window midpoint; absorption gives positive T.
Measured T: 1.89 angstrom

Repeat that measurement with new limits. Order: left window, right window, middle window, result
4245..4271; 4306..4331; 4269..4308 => 0.9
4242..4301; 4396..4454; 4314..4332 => 0.8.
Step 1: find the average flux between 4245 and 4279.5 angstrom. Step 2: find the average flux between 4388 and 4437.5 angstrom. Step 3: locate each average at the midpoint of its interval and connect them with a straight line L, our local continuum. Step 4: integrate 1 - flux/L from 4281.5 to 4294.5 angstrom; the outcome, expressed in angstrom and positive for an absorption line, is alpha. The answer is 0.5 angstrom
